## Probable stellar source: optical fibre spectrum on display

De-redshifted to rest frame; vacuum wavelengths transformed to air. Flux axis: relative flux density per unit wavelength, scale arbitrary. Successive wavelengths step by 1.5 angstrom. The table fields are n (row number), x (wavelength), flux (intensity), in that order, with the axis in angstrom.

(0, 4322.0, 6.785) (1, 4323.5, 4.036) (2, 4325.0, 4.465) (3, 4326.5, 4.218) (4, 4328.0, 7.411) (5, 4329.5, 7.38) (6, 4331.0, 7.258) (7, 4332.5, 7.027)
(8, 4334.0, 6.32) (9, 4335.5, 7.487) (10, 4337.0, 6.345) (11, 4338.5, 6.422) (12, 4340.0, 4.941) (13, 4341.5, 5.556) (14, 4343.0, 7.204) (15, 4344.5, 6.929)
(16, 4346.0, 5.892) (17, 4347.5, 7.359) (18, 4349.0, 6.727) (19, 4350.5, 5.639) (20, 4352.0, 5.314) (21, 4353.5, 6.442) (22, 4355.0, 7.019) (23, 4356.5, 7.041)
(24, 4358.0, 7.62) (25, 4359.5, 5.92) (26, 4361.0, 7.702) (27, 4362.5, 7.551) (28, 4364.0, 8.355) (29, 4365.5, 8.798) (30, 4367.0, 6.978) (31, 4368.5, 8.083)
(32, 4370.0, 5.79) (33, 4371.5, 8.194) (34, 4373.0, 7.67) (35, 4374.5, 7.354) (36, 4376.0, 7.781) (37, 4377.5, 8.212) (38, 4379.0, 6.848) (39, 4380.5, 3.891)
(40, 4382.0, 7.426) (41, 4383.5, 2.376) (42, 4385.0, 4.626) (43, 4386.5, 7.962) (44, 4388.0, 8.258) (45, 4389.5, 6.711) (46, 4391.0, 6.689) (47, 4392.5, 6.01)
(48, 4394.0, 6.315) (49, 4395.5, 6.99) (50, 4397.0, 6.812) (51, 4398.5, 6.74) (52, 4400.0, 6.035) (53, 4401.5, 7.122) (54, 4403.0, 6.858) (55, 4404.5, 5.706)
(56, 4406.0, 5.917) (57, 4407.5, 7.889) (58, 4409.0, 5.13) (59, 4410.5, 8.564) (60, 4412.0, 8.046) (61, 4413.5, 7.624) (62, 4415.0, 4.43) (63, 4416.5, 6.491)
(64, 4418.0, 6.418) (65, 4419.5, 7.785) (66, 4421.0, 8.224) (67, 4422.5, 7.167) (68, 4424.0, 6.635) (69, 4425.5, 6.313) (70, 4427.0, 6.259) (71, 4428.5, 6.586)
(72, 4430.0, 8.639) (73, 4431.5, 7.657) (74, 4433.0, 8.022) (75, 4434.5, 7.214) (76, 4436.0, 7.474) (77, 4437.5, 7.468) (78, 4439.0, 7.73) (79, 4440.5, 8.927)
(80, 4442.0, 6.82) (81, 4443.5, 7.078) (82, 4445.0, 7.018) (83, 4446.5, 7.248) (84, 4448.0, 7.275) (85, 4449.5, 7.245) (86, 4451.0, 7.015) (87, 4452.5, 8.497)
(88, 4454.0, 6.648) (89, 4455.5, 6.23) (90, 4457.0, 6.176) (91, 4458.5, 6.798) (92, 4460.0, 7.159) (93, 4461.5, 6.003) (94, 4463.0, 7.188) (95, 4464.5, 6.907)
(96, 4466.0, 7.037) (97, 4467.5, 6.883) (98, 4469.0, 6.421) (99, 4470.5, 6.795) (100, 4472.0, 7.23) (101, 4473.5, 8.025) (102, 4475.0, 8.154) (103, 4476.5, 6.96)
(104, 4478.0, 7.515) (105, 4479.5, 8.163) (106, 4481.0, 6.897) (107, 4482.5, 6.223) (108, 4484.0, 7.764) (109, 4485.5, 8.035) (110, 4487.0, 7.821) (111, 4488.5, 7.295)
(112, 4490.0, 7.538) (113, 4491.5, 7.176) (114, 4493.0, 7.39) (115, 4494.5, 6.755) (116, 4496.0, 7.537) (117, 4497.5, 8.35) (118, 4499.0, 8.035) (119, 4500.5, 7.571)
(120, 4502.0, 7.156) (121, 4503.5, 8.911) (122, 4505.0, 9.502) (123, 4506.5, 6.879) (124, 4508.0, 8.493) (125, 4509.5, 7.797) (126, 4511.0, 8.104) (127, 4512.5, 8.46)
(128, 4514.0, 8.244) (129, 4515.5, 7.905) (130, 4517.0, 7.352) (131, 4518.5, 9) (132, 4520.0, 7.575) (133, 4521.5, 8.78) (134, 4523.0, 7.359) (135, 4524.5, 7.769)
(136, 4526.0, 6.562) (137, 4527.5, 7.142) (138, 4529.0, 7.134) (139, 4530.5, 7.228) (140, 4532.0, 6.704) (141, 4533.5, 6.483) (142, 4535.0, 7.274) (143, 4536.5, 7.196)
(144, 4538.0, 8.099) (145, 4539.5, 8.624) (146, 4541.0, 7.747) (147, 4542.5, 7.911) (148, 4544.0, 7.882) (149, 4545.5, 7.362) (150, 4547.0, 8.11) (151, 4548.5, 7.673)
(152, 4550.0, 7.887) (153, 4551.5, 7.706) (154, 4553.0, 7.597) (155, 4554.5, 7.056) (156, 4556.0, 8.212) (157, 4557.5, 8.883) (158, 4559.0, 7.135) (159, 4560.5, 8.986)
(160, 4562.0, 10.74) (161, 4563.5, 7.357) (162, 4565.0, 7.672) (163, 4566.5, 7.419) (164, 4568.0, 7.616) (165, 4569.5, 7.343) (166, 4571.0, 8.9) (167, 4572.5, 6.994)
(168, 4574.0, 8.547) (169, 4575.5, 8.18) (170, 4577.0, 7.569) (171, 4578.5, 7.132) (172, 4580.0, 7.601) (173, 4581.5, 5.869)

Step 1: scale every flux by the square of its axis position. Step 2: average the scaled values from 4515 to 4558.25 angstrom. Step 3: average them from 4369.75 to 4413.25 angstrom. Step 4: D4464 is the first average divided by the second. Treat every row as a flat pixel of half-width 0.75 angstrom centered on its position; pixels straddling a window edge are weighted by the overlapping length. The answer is 1.2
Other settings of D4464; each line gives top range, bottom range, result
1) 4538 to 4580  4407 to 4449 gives 1.17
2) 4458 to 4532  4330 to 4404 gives 1.18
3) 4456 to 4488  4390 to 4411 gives 1.12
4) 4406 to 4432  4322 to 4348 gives 1.16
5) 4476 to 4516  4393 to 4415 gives 1.19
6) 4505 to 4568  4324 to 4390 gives 1.27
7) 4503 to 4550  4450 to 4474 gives 1.15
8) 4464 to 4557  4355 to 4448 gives 1.14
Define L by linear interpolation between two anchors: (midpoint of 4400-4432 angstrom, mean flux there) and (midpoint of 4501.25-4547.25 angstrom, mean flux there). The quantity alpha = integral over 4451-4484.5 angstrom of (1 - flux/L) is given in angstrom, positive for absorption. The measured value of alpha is 1.1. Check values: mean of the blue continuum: 6.9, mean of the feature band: 7.07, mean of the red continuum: 7.76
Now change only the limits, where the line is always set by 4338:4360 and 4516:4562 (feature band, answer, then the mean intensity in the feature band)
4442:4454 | -0.3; 7.26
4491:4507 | -0.7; 7.77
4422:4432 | -0.1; 7.02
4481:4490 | 0.0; 7.39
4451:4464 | 0.6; 6.85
